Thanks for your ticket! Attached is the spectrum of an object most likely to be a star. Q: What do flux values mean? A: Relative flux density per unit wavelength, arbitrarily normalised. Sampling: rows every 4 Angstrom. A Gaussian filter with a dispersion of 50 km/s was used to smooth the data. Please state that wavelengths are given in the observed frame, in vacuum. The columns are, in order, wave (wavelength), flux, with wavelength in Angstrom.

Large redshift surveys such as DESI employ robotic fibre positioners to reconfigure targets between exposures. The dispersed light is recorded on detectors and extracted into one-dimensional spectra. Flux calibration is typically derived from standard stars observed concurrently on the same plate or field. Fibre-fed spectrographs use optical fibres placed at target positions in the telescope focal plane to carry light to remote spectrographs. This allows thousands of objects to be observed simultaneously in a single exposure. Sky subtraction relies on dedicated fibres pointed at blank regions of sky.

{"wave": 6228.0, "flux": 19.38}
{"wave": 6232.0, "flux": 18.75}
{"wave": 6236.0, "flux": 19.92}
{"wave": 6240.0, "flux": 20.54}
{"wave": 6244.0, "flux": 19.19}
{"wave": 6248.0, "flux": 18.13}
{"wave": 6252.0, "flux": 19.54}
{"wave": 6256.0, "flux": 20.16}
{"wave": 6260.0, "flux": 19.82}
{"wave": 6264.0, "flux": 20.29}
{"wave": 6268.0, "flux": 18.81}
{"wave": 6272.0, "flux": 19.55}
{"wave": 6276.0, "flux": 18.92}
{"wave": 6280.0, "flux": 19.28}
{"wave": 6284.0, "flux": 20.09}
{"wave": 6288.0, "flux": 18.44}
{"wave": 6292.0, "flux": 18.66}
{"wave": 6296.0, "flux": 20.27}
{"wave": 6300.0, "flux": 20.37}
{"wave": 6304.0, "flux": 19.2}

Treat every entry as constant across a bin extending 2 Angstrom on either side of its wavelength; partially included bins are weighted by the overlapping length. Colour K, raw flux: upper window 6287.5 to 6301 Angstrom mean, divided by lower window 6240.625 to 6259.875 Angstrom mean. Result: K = 1.0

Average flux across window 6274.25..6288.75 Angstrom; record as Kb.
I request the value 19.3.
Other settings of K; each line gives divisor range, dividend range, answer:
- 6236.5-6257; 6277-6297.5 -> 0.99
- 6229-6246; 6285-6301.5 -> 0.99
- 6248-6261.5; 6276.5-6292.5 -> 0.98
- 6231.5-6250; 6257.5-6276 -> 1.01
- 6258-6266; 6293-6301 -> 1.00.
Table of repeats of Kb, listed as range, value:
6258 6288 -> 19.5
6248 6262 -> 19.6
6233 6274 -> 19.6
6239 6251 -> 19.2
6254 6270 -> 19.8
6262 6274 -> 19.6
